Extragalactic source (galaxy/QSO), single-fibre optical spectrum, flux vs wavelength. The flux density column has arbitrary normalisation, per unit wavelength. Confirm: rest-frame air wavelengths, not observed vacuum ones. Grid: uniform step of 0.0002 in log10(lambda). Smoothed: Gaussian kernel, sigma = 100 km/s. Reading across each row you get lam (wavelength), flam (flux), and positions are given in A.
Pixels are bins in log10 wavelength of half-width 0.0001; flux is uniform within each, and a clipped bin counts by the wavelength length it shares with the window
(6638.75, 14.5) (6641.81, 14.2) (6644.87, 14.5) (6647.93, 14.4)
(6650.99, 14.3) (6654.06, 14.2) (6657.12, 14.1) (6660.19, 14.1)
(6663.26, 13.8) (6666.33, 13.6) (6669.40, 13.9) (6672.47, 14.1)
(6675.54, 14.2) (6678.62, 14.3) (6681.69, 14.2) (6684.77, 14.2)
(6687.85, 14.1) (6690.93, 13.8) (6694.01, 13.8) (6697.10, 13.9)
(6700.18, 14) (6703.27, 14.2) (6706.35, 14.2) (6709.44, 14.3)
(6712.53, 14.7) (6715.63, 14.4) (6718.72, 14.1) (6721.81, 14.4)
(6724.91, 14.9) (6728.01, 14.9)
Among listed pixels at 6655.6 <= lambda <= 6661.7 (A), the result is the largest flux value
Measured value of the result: 14.1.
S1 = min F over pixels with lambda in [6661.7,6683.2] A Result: 13.6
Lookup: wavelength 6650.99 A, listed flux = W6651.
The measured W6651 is 14.3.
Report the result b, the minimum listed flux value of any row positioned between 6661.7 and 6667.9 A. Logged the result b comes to 13.6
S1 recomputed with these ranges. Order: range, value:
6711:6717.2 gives 14.4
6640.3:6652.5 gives 14.2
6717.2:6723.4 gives 14.1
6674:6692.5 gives 13.8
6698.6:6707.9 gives 14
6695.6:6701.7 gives 13.9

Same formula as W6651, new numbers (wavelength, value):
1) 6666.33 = 13.6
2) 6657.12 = 14.1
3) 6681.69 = 14.2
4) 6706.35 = 14.2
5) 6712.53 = 14.7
